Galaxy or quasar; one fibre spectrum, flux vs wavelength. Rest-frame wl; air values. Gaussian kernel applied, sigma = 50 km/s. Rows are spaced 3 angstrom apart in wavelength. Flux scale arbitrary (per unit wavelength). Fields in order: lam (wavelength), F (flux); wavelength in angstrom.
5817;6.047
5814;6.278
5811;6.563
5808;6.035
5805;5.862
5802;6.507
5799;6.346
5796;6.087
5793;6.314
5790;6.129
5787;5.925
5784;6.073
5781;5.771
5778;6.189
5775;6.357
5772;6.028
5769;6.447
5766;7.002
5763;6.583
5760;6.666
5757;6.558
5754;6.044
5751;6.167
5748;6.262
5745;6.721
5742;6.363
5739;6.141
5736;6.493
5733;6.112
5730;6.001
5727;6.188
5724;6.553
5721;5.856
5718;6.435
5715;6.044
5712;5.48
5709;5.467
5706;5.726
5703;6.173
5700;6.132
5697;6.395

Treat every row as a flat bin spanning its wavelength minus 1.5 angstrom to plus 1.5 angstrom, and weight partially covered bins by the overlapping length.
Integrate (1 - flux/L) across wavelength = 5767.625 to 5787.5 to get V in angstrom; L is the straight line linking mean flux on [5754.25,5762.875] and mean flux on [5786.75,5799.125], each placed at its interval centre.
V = 0.6 angstrom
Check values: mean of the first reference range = 6.53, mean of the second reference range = 6.16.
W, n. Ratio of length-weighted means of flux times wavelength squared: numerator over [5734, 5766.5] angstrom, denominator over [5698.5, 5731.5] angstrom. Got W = 1.08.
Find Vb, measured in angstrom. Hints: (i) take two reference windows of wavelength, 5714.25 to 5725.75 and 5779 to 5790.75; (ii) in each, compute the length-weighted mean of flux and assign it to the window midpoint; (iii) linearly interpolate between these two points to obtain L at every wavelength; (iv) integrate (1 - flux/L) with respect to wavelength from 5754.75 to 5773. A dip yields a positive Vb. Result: -1.46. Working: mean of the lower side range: 6.23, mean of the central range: 6.54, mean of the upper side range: 5.97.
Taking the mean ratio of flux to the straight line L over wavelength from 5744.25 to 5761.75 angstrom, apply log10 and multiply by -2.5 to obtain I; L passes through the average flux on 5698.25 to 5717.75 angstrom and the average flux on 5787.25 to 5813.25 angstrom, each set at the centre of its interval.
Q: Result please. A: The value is -0.06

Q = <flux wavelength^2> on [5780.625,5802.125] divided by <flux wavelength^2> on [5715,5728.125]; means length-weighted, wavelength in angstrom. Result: 1.0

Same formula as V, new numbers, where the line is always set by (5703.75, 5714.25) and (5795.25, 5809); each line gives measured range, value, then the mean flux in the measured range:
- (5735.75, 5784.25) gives -3.42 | 6.35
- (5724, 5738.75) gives -1.19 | 6.23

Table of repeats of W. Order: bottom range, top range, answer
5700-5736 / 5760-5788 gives 1.06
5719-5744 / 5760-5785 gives 1.03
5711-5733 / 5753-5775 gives 1.08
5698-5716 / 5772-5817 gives 1.09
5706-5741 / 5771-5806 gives 1.04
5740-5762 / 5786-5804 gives 0.99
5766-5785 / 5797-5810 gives 1.01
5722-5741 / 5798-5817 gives 1.03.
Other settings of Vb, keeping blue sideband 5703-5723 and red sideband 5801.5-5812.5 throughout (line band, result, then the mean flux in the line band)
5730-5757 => -1.3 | 6.29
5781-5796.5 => 0.2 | 6.07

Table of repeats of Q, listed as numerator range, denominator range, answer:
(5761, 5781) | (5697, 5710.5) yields 1.10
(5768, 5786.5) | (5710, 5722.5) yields 1.05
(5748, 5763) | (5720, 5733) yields 1.05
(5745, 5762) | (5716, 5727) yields 1.03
